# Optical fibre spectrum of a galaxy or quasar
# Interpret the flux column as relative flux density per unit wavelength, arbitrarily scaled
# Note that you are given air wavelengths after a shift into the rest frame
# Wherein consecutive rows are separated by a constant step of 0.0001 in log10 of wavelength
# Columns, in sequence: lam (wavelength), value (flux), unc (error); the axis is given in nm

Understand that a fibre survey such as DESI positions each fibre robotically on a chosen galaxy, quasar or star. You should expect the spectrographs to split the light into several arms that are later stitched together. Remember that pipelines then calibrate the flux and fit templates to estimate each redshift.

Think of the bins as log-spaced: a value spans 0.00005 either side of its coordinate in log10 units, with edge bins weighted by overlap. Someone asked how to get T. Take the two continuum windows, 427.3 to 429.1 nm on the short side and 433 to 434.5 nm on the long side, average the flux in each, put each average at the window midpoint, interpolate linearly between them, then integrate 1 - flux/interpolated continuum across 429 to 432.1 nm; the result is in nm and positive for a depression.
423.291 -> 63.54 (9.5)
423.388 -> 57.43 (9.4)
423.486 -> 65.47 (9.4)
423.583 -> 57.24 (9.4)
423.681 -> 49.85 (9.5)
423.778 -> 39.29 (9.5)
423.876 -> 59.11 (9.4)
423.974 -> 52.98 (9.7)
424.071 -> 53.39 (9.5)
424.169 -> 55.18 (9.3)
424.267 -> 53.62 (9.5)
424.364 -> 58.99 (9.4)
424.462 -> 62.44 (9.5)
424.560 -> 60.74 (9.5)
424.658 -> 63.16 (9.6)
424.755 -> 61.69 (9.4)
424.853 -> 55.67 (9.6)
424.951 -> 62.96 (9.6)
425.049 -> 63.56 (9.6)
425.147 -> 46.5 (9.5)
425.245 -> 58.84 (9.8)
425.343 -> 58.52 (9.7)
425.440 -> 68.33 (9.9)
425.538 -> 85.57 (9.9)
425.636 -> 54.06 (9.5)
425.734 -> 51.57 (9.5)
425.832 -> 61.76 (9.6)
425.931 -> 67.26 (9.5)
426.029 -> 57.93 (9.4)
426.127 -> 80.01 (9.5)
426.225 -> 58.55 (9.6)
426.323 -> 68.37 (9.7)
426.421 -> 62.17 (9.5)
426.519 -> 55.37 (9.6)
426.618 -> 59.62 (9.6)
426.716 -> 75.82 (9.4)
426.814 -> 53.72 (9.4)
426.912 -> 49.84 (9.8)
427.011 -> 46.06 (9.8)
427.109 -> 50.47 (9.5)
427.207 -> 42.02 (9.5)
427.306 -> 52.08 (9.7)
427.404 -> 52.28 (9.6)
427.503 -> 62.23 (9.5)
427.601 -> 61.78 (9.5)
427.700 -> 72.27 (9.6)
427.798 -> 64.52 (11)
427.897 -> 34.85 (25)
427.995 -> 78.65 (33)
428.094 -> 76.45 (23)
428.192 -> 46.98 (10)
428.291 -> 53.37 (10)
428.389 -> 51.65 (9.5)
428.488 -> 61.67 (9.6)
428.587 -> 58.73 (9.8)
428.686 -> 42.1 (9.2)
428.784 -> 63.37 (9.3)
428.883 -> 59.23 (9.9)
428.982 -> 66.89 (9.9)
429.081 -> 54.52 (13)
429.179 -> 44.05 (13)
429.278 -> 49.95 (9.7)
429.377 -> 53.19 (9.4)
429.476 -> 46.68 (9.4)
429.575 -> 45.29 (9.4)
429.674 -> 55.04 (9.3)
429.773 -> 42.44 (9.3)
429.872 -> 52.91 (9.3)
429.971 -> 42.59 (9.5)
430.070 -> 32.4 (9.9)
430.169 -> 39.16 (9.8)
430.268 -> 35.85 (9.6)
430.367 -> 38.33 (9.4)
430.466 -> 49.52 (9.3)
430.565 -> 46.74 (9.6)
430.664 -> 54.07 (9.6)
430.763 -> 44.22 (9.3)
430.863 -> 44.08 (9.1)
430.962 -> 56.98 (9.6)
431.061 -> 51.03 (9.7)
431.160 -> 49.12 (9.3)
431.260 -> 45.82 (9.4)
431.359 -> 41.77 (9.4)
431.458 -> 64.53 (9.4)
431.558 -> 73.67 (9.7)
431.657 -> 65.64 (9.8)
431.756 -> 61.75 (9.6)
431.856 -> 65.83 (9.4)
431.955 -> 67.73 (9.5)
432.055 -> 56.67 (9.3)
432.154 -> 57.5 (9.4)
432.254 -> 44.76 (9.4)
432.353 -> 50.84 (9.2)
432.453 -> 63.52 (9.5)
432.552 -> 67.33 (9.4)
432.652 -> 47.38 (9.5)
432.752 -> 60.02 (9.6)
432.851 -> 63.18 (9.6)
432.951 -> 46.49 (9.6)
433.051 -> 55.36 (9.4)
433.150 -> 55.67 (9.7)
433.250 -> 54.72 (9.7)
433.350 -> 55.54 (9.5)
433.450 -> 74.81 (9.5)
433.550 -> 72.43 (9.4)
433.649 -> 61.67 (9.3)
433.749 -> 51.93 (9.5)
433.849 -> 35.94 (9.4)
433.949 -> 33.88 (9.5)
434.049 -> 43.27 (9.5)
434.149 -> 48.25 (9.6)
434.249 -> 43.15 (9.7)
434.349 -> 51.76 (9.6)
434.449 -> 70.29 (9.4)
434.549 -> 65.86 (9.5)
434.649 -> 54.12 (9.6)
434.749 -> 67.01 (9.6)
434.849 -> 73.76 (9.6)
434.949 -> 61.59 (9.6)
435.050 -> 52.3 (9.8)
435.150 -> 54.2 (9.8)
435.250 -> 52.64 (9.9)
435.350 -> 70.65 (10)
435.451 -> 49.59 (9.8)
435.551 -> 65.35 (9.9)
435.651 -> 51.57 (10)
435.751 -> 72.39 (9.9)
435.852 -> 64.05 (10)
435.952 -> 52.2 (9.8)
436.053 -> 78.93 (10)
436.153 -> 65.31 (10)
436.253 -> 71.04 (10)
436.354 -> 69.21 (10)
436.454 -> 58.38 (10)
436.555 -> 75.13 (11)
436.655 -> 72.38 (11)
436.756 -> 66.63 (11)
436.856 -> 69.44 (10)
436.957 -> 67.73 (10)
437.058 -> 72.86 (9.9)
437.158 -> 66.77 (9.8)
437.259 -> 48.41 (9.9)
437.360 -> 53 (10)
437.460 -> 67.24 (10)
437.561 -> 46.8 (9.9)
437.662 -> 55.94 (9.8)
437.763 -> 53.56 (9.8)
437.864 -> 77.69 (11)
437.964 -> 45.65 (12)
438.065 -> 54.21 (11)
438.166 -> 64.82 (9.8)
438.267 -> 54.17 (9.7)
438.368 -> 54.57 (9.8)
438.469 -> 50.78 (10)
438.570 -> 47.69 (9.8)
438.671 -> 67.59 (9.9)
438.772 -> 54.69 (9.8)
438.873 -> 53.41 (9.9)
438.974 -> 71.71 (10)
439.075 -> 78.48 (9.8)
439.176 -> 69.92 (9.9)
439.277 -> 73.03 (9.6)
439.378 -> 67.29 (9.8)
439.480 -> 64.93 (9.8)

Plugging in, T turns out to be 0.32 nm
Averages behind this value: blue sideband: 58.8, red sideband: 53.9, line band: 50.9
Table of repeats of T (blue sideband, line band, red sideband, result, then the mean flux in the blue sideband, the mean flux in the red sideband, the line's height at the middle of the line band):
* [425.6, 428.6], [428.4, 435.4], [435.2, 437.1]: 0.933 nm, 58.8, 65.5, 62.4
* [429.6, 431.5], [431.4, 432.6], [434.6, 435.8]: -0.252 nm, 46.6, 60.4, 50.9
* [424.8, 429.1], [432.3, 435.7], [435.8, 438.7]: 0.242 nm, 59.3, 61.7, 61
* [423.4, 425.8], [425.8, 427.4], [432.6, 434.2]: -0.036 nm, 58.3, 53.8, 57.3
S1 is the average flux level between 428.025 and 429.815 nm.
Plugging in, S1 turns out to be 54.3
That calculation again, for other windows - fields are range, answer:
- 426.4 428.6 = 57.4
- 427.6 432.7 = 53.7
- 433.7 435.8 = 55.7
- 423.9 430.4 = 56.2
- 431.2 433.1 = 57.8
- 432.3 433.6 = 59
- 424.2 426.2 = 61.6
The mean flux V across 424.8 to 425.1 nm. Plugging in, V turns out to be 60.5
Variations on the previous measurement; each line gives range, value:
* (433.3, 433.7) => 66.1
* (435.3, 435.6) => 61.8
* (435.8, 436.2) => 65.1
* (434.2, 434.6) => 57.8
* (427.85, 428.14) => 63.4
